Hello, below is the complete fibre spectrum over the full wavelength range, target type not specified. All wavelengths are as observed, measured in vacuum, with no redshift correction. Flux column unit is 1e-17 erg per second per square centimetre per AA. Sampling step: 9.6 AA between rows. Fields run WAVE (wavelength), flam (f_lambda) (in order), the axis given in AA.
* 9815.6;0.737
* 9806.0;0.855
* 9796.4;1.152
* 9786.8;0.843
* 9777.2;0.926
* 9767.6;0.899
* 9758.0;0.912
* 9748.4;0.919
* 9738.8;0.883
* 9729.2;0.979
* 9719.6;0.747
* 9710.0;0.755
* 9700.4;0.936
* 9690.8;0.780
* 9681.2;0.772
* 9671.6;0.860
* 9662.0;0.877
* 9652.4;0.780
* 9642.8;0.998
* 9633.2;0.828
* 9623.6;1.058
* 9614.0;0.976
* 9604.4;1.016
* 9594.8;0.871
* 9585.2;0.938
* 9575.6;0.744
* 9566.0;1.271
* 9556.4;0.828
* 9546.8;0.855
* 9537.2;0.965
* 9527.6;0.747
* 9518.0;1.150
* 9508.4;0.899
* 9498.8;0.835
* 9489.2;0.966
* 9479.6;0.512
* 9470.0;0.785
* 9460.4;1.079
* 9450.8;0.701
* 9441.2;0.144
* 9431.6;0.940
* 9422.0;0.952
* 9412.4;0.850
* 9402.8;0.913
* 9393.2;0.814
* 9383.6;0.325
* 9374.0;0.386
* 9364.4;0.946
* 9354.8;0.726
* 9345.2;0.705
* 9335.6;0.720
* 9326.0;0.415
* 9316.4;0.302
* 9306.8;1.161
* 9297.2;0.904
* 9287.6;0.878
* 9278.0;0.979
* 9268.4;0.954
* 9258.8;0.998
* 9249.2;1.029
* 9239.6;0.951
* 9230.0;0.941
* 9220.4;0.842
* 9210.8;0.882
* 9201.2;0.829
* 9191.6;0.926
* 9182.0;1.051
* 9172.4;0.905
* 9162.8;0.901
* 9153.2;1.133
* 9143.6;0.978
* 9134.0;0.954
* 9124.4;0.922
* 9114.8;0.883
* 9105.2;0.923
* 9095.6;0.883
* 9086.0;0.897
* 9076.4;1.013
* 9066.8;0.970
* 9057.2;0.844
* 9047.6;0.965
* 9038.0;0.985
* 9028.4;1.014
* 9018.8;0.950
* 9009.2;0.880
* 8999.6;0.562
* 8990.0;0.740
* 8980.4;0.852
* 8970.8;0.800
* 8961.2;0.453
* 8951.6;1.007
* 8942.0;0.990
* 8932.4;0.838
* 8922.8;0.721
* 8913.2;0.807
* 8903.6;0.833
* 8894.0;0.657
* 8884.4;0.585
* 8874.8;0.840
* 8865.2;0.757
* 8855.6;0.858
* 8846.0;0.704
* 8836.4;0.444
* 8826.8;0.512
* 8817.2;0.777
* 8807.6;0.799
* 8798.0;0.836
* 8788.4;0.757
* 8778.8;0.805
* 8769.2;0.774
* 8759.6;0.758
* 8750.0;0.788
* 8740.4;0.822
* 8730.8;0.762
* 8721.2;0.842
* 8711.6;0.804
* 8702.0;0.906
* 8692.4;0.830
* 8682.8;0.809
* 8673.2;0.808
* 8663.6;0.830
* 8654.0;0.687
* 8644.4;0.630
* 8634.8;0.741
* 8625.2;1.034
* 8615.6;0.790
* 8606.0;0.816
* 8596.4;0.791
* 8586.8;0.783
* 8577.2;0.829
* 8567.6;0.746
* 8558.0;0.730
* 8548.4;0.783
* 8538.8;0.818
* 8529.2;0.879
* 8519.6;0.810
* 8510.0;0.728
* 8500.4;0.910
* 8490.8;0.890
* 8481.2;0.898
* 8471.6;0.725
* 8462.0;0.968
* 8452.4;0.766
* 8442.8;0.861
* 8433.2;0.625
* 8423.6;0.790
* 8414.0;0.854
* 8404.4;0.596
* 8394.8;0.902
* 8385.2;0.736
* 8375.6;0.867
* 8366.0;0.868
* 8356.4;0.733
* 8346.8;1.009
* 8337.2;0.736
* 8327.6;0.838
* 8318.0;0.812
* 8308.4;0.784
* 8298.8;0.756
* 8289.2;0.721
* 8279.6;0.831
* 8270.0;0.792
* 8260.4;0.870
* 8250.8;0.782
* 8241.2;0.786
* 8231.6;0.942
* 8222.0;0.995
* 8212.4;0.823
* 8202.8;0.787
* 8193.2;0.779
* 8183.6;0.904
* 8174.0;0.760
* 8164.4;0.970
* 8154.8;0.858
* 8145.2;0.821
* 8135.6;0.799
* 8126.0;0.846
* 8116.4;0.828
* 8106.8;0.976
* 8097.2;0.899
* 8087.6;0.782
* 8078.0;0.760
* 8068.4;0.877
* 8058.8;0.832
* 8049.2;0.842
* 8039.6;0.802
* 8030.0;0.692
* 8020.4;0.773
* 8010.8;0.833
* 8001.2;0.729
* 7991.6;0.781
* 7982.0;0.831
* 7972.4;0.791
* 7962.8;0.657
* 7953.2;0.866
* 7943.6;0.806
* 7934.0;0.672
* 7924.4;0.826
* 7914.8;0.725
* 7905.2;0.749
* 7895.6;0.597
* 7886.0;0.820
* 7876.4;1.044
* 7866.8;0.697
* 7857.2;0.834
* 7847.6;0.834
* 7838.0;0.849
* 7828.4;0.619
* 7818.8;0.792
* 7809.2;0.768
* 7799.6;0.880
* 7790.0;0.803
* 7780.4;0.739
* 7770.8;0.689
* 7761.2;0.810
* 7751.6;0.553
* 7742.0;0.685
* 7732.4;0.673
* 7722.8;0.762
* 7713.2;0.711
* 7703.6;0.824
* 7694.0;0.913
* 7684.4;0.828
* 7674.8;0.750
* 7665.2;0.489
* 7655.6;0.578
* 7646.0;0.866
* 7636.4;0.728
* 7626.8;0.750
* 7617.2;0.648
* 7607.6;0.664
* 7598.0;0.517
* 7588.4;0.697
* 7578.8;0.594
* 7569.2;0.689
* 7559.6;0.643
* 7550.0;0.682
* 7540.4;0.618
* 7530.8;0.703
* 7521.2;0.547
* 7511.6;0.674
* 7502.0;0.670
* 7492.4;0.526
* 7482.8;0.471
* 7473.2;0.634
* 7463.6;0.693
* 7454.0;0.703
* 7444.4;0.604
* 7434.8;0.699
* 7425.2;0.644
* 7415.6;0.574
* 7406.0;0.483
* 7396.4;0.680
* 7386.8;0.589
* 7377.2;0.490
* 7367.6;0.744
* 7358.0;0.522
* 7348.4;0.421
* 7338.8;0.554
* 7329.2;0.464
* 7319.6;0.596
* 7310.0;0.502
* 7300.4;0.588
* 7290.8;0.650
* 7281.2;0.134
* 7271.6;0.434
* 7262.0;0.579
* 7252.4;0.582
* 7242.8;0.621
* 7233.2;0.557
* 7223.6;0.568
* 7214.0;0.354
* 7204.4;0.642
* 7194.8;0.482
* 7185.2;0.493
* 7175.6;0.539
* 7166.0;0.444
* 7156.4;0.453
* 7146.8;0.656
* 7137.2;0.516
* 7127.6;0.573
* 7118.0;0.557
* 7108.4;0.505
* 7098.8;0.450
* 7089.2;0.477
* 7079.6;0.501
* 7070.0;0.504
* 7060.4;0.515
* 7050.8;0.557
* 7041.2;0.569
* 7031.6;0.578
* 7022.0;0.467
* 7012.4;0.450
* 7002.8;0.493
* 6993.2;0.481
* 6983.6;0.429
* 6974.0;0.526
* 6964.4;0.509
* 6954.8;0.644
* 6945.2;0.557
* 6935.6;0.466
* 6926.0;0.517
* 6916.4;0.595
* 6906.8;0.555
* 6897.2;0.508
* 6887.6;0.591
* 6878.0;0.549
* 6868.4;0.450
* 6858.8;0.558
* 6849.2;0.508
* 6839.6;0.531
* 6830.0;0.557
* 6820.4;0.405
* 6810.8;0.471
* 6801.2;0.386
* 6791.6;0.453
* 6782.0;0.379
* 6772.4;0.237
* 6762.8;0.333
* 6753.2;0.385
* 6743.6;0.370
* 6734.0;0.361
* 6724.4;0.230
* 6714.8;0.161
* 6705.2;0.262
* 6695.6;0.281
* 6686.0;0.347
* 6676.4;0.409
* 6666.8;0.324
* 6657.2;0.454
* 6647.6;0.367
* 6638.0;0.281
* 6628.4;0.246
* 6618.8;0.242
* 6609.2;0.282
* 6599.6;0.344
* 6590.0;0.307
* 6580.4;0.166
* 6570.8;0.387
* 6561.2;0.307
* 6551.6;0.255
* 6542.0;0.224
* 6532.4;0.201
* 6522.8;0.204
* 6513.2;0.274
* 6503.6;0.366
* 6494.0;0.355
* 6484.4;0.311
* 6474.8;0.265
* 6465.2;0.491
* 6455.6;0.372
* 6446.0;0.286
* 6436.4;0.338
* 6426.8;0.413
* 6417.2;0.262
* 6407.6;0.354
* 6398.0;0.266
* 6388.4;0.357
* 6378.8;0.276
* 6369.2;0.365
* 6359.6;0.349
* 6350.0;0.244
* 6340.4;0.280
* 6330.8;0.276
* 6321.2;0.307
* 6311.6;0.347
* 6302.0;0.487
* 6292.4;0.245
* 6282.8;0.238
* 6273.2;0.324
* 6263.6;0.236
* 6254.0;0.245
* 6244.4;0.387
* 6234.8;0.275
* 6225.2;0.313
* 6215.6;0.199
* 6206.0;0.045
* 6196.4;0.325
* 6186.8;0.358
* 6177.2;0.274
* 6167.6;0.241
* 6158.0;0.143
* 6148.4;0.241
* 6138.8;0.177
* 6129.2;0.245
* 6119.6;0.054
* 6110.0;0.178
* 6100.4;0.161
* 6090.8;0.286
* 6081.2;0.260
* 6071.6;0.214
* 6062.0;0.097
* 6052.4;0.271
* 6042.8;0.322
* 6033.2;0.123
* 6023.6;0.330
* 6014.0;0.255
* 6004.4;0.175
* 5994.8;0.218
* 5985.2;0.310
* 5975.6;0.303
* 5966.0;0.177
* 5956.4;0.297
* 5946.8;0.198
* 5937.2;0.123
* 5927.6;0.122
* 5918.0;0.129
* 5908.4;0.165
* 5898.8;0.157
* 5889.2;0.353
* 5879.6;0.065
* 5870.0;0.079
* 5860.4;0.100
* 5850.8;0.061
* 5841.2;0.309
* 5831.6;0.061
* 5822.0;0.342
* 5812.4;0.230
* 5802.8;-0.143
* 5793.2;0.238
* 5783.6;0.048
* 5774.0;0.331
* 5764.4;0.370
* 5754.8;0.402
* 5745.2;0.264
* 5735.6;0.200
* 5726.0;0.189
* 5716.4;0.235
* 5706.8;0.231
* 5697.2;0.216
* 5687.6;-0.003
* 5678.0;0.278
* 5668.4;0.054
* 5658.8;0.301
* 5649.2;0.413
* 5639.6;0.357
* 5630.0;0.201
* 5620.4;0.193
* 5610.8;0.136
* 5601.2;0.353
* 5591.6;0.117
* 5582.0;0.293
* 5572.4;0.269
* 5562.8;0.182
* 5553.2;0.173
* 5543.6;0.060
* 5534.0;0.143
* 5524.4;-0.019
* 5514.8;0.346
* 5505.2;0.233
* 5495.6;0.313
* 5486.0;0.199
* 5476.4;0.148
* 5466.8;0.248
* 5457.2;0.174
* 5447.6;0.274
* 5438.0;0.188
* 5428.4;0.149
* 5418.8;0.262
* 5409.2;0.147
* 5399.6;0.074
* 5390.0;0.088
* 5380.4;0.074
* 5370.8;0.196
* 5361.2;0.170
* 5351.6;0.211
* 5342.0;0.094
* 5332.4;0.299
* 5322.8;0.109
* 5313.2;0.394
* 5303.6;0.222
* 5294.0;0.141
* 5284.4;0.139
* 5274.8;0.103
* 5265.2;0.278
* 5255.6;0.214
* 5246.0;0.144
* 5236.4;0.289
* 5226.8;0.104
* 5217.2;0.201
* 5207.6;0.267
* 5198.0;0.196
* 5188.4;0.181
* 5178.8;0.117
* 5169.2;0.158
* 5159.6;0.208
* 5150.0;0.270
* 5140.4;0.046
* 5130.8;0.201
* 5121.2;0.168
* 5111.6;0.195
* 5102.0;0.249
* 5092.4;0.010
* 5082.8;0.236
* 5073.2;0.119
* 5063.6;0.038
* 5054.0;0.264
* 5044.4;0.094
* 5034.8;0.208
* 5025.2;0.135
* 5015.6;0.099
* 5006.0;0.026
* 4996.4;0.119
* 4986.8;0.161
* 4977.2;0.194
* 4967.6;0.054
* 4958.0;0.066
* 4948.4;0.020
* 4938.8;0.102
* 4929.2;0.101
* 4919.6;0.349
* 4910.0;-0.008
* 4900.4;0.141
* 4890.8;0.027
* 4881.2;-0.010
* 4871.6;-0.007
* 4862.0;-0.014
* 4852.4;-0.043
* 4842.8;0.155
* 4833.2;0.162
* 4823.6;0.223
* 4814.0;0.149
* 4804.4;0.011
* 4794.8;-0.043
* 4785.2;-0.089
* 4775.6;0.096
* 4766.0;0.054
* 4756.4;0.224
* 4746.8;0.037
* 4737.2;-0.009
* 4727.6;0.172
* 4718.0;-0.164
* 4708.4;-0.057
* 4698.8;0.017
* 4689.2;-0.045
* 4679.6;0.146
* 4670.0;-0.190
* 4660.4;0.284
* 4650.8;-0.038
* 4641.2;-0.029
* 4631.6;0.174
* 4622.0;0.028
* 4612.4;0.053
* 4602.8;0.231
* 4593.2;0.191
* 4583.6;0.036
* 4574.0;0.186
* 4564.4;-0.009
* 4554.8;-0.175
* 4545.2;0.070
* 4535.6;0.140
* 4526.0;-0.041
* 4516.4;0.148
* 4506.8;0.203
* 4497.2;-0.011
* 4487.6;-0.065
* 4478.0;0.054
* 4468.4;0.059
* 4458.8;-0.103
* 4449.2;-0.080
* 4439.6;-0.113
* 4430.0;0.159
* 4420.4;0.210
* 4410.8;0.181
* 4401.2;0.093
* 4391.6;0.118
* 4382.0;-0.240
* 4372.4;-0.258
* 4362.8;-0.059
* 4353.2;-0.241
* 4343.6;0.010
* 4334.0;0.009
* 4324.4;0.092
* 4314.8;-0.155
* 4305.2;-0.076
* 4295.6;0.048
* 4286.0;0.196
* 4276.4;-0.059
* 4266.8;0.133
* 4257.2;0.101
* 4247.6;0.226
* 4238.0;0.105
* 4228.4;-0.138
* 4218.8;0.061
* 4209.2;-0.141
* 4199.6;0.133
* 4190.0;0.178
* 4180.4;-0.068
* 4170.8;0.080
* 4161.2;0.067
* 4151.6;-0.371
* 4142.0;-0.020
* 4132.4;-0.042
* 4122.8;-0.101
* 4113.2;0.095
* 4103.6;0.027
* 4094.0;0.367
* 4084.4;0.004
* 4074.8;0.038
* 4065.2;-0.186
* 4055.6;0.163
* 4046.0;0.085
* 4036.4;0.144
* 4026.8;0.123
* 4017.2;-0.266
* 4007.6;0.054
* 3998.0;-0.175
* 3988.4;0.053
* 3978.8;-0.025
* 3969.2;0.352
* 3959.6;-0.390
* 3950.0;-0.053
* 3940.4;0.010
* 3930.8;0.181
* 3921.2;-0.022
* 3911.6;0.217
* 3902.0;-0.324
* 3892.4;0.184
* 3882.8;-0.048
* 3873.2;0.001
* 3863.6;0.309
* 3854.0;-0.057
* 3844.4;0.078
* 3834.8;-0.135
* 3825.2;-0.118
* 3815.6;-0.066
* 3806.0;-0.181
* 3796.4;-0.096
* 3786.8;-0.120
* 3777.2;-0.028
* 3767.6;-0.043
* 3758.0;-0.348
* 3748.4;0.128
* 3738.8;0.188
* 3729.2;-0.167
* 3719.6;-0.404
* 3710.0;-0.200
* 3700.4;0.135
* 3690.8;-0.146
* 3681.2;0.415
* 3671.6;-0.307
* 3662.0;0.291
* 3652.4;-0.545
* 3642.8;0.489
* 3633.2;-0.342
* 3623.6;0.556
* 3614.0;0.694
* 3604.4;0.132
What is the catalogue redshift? 0.71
